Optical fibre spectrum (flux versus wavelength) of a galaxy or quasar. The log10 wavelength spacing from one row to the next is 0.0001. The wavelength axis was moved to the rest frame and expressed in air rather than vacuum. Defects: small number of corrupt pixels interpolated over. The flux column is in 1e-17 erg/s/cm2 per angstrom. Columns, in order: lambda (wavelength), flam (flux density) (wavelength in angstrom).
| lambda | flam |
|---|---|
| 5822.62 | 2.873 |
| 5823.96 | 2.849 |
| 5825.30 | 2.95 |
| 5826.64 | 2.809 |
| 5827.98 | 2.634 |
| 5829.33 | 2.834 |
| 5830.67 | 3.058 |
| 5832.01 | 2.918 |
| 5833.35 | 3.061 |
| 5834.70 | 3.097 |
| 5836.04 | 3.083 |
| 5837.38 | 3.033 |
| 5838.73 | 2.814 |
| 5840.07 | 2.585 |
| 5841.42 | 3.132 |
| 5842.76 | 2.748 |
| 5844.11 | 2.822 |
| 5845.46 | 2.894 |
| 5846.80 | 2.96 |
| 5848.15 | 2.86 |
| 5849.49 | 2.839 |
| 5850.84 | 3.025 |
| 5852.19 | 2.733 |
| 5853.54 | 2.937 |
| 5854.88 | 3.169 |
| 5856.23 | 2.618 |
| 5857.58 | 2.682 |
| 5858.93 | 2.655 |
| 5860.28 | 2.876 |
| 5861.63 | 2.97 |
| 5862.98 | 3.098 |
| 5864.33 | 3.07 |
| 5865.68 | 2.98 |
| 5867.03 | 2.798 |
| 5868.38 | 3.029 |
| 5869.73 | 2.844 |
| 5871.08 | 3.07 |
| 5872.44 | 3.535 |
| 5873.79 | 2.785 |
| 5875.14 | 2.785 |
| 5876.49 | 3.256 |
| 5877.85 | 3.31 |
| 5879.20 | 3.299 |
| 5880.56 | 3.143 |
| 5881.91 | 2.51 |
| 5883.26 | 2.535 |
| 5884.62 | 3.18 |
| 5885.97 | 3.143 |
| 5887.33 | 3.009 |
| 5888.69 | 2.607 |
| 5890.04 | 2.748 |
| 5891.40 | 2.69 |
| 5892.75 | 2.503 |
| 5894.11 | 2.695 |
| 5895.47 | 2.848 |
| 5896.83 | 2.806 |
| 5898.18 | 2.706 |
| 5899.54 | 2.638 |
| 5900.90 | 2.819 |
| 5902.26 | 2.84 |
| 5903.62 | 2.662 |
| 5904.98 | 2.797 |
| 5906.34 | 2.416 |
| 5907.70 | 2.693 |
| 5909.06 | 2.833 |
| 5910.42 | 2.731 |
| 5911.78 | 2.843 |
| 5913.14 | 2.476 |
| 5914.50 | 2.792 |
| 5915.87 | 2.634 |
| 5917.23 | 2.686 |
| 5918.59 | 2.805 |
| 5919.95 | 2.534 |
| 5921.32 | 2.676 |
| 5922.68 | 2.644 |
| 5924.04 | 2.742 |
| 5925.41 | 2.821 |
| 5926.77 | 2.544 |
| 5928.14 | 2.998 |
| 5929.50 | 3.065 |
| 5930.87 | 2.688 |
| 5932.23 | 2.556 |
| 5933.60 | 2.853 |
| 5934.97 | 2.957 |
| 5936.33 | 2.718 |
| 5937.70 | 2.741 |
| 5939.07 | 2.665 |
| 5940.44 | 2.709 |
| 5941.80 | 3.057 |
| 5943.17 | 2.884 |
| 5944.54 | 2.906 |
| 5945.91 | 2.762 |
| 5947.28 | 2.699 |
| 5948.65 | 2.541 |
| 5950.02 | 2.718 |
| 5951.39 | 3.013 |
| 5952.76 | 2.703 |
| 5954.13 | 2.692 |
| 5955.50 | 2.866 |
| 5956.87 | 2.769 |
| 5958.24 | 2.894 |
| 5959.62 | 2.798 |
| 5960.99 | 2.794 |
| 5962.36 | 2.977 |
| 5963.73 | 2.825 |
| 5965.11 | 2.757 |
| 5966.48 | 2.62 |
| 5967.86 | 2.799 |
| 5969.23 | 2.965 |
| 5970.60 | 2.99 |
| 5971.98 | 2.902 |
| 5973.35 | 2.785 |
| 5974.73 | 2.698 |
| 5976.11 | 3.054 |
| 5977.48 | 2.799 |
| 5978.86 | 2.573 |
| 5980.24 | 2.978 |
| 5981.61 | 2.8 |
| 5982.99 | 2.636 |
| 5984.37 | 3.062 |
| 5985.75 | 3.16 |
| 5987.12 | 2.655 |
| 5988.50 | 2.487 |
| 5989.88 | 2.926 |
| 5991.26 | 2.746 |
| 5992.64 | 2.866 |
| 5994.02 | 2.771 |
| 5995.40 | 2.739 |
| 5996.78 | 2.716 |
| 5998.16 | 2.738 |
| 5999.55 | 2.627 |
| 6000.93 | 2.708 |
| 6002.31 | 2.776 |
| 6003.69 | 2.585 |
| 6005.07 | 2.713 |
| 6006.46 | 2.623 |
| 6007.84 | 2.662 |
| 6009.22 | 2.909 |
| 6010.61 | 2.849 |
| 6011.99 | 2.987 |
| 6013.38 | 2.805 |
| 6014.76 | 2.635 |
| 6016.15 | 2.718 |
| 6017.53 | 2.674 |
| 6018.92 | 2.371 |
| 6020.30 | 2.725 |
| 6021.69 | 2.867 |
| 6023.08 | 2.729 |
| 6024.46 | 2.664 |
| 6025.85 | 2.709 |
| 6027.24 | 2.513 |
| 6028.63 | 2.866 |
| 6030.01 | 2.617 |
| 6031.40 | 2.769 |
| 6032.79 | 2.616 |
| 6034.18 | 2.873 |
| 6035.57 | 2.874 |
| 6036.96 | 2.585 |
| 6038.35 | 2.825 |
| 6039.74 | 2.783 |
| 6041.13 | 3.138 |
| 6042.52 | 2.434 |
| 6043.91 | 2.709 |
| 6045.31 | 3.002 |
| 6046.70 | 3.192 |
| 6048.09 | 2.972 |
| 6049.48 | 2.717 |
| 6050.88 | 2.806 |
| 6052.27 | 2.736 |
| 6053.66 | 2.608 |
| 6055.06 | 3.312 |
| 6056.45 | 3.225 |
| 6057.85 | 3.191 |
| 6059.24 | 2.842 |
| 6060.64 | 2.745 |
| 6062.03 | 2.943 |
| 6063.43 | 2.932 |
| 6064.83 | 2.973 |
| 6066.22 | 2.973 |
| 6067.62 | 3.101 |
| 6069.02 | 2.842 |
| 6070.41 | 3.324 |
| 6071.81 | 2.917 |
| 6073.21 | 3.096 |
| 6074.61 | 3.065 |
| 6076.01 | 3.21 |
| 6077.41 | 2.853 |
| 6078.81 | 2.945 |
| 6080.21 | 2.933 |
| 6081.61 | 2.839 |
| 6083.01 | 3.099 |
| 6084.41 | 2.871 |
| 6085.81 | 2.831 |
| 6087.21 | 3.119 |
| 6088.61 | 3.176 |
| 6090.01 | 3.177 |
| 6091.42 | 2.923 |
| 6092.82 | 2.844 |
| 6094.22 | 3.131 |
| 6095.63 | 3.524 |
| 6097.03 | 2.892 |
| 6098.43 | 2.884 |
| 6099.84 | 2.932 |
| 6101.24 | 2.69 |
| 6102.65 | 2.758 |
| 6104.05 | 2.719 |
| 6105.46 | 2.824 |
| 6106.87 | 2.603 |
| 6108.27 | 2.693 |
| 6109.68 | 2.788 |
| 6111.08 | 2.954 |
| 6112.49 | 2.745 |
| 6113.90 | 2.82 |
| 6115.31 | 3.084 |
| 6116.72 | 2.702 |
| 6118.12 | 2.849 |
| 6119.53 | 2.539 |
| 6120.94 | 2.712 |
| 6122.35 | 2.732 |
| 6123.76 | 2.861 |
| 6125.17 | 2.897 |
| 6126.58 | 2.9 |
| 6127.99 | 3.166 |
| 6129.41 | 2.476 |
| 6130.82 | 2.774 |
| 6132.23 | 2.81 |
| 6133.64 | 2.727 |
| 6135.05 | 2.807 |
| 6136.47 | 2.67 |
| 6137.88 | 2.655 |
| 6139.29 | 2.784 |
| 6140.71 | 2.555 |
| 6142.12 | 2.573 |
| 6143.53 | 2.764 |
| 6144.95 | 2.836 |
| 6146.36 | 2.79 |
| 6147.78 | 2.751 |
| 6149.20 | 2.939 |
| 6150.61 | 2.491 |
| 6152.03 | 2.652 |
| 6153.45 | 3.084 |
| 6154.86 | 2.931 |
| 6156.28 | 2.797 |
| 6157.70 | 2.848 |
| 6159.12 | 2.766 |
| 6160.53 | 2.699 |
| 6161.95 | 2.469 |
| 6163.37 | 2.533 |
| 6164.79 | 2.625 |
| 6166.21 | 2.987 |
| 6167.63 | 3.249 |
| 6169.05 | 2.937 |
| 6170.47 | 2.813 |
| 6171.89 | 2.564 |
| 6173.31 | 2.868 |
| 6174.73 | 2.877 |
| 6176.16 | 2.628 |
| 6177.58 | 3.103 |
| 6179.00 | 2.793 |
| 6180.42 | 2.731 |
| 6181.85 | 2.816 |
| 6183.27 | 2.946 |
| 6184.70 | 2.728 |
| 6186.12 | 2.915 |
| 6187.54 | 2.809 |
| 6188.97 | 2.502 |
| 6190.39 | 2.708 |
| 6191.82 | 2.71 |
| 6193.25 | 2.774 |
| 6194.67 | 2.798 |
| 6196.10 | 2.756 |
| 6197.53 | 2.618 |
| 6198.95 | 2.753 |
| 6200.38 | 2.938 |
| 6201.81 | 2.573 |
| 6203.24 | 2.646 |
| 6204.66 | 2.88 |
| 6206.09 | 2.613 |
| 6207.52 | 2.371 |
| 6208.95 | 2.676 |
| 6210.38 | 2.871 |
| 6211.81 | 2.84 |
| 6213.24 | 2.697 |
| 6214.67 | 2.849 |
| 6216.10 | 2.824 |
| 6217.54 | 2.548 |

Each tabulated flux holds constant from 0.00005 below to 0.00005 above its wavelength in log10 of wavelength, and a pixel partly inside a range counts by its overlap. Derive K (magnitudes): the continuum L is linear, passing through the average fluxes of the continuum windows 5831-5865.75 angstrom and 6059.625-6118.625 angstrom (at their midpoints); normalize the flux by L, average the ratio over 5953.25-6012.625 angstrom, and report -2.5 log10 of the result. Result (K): 0.05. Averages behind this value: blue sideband 2.91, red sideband 2.94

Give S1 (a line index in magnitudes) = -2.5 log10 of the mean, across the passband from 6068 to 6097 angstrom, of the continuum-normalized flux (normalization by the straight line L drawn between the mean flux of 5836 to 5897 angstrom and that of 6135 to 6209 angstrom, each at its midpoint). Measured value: -0.09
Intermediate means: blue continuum 2.91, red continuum 2.76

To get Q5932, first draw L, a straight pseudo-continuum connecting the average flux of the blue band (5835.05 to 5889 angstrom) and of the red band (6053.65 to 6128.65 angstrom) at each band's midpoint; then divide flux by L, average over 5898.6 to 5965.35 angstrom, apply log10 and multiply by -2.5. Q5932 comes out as 0.07 mag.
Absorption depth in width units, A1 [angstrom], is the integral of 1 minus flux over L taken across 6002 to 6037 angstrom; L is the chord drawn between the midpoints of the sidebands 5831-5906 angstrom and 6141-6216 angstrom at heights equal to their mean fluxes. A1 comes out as 1.4 angstrom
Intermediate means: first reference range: 2.89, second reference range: 2.77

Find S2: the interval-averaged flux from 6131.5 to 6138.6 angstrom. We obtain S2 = 2.74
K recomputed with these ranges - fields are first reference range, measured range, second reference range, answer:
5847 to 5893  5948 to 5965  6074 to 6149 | 0.04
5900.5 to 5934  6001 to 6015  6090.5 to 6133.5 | 0.01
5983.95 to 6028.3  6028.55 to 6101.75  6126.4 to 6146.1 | -0.07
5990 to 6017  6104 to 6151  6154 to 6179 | 0.01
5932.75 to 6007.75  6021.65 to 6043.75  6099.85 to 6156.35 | 0.02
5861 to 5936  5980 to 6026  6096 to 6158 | 0.02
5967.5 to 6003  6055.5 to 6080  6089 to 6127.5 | -0.06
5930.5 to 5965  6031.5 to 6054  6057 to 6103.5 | 0.05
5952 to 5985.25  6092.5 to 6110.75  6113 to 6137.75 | -0.03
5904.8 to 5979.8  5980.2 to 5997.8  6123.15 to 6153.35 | -0.01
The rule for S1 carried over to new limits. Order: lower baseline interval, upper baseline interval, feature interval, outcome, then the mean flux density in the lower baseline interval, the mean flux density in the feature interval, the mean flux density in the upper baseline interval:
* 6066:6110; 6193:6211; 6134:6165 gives 0.04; 2.96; 2.73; 2.71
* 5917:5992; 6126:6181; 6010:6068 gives -0.01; 2.8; 2.82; 2.78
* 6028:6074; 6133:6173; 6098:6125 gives 0.01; 2.9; 2.78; 2.76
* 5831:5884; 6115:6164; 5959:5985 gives 0.01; 2.94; 2.83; 2.76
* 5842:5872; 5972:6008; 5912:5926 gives 0.06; 2.9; 2.69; 2.77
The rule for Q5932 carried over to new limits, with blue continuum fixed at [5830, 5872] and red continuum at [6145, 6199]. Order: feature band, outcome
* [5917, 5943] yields 0.047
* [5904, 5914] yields 0.082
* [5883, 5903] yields 0.044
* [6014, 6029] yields 0.068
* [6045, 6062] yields -0.042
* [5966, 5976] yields 0.012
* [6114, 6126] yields 0.003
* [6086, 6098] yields -0.098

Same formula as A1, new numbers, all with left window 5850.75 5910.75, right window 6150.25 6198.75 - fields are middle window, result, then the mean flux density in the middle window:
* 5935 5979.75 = 0.6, 2.81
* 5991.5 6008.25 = 0.7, 2.71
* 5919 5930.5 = 0.4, 2.75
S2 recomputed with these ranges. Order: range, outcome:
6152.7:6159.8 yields 2.88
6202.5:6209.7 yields 2.64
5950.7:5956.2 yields 2.82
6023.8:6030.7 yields 2.67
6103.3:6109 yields 2.71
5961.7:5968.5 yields 2.79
